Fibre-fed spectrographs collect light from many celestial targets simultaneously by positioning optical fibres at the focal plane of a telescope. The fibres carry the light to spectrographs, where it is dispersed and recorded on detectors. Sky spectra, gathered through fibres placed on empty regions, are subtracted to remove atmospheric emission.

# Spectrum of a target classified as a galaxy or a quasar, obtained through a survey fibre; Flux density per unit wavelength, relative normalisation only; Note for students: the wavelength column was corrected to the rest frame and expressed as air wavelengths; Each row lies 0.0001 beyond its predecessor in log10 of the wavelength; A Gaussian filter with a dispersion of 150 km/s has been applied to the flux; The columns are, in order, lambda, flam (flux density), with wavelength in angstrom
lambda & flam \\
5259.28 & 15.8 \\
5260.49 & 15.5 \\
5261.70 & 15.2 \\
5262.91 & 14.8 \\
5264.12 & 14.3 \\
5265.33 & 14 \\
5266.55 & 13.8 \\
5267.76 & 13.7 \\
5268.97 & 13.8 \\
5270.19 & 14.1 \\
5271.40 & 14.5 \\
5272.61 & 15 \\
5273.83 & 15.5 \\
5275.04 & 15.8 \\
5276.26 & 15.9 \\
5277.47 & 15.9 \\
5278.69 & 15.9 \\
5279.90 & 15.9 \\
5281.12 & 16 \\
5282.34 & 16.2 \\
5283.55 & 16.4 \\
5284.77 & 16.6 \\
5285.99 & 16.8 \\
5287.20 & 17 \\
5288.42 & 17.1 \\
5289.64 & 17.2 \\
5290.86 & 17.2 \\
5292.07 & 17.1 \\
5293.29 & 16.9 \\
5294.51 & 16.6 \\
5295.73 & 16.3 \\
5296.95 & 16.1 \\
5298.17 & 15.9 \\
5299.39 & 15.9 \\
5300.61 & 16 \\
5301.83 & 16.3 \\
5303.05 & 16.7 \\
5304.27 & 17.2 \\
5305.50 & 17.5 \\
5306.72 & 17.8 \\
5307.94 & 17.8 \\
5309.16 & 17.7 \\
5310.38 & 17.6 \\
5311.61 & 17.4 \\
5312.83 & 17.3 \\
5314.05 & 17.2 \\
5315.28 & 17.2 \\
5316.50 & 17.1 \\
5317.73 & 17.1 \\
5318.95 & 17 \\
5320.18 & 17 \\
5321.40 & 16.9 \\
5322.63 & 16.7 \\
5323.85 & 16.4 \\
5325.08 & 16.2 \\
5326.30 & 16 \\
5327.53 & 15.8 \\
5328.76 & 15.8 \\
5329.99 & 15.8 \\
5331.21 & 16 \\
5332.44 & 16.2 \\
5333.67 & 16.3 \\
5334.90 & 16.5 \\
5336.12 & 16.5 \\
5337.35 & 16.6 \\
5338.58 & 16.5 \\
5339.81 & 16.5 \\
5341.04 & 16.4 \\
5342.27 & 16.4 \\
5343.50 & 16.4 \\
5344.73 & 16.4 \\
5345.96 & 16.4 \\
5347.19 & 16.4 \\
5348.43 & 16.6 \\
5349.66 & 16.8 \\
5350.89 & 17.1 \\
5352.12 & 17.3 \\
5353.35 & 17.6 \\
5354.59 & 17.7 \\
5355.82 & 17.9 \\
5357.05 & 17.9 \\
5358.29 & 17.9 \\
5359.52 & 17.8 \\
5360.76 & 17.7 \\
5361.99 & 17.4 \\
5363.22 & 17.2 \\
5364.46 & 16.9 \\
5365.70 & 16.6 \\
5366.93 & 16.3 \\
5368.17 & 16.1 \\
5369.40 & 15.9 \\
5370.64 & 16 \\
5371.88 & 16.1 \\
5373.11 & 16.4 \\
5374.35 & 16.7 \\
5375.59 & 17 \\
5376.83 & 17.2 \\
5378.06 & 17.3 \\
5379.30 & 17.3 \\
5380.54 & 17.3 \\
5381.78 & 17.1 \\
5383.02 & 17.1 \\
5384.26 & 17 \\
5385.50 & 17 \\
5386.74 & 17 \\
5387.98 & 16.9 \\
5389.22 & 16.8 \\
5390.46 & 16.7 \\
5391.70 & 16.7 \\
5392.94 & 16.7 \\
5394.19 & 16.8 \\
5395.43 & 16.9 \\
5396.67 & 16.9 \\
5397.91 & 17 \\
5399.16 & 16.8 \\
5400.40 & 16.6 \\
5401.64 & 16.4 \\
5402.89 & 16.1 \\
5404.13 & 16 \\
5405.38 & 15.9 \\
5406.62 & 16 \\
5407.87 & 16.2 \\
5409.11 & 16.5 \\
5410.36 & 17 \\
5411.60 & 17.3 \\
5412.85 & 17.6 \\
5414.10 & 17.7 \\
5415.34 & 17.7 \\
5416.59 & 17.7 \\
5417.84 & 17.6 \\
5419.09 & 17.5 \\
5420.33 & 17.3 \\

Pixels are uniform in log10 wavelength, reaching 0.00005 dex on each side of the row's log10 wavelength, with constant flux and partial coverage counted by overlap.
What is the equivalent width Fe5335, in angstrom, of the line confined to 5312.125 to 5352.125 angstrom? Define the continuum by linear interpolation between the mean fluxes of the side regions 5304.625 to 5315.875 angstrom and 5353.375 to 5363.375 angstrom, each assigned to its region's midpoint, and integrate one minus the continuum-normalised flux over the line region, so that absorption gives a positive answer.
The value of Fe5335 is 2.3 angstrom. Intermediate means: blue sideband 17.5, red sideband 17.7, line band 16.6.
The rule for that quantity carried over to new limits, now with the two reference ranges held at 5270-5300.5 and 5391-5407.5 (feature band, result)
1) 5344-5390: -1.6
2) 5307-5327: -0.9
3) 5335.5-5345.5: -0.1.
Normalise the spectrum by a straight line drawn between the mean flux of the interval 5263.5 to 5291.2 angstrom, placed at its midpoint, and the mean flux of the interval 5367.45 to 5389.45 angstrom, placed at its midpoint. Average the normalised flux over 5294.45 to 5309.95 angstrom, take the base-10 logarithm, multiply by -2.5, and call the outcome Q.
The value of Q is -0.06 mag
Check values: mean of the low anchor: 15.6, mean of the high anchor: 16.8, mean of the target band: 16.8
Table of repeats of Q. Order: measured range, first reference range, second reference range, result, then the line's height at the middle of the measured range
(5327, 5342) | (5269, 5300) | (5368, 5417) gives 0.01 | 16.4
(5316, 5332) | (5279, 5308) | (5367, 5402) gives 0.02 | 16.7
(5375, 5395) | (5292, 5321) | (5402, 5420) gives 0.00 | 16.9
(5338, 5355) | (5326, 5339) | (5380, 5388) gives -0.02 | 16.4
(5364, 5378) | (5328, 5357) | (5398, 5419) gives 0.01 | 16.7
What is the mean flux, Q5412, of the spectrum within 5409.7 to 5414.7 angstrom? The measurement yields 17.4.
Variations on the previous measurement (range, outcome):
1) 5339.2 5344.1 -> 16.4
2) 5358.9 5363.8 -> 17.6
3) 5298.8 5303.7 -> 16.2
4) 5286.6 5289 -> 17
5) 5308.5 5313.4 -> 17.5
